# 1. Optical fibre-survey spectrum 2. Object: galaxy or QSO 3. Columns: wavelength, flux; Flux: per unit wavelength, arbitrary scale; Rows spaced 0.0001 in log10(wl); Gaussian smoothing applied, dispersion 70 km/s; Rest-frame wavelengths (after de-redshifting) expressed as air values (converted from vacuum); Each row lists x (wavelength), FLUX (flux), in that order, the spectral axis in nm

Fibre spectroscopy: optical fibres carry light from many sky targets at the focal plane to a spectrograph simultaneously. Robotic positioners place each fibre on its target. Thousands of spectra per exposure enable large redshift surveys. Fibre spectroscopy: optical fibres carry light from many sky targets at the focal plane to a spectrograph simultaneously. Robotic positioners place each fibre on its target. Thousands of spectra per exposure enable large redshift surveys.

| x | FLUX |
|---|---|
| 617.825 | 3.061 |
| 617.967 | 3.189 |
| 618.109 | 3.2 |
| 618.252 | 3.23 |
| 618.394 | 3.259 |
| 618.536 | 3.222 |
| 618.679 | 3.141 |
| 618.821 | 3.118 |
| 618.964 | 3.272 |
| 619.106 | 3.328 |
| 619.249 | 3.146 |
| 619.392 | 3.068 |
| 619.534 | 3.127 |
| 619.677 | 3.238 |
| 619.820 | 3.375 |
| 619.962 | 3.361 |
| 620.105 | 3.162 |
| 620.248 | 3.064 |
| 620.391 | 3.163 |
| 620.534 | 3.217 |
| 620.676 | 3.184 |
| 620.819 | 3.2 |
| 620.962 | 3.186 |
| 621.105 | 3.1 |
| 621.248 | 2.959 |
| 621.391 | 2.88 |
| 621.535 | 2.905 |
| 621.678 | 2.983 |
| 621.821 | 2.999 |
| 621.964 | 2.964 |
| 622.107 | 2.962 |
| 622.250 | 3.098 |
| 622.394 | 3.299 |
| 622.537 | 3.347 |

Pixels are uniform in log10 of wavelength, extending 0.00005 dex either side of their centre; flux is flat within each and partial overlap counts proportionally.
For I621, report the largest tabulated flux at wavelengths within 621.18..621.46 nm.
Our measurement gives 2.959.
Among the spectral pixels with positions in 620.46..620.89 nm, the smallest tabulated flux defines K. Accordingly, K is 3.184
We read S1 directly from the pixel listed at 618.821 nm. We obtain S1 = 3.118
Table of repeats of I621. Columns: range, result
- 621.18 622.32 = 3.098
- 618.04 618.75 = 3.259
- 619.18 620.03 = 3.375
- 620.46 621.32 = 3.217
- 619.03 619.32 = 3.328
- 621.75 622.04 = 2.999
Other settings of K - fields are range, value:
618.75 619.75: 3.068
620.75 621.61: 2.88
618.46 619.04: 3.118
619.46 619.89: 3.127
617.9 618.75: 3.141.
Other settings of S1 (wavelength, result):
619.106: 3.328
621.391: 2.88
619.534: 3.127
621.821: 2.999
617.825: 3.061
